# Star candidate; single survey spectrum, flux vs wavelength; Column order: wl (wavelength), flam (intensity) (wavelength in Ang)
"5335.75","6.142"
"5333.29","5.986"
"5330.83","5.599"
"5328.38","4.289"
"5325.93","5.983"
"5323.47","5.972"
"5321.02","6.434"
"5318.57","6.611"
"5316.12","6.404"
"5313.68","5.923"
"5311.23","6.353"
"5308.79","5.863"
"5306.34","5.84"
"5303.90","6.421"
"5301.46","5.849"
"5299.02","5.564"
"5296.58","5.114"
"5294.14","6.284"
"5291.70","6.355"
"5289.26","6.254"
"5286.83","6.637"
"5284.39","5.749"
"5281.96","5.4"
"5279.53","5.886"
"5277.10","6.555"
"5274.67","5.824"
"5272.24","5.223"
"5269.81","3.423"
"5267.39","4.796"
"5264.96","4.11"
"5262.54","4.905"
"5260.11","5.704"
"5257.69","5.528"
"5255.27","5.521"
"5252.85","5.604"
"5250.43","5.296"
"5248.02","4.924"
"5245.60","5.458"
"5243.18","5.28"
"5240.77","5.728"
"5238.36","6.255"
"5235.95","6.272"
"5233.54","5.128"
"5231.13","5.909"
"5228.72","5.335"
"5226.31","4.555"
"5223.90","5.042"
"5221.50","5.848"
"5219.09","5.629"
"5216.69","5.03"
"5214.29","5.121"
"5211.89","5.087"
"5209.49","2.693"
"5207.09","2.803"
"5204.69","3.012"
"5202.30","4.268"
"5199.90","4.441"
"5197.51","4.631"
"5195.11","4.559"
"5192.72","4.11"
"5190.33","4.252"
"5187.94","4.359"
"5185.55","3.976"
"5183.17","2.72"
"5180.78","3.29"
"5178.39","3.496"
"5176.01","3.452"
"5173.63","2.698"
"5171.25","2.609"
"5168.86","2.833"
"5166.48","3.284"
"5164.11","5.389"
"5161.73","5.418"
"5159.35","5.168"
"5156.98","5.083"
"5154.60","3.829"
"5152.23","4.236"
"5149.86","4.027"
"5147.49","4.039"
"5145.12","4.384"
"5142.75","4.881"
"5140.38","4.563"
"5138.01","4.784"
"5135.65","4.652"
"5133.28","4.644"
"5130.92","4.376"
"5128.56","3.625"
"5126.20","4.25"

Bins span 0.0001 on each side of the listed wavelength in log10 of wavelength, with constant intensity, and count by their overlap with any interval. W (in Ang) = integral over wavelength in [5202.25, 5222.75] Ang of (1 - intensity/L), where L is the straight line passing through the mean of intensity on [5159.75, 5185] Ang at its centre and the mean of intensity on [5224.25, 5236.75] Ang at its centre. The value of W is 1.9 Ang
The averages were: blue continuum 3.58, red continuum 5.38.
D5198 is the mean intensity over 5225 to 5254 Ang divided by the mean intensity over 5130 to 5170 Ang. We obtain 1.23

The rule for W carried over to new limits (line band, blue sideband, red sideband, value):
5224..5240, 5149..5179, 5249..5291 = -2.0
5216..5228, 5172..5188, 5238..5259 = -1.5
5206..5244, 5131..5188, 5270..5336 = -1.5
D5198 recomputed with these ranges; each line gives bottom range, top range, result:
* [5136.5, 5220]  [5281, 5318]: 1.46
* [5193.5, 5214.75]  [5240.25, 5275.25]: 1.27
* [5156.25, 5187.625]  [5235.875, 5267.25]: 1.42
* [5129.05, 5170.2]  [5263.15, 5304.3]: 1.26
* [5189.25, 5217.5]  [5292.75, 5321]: 1.45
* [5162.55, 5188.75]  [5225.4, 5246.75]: 1.60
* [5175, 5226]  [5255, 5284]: 1.25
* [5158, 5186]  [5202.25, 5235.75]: 1.28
